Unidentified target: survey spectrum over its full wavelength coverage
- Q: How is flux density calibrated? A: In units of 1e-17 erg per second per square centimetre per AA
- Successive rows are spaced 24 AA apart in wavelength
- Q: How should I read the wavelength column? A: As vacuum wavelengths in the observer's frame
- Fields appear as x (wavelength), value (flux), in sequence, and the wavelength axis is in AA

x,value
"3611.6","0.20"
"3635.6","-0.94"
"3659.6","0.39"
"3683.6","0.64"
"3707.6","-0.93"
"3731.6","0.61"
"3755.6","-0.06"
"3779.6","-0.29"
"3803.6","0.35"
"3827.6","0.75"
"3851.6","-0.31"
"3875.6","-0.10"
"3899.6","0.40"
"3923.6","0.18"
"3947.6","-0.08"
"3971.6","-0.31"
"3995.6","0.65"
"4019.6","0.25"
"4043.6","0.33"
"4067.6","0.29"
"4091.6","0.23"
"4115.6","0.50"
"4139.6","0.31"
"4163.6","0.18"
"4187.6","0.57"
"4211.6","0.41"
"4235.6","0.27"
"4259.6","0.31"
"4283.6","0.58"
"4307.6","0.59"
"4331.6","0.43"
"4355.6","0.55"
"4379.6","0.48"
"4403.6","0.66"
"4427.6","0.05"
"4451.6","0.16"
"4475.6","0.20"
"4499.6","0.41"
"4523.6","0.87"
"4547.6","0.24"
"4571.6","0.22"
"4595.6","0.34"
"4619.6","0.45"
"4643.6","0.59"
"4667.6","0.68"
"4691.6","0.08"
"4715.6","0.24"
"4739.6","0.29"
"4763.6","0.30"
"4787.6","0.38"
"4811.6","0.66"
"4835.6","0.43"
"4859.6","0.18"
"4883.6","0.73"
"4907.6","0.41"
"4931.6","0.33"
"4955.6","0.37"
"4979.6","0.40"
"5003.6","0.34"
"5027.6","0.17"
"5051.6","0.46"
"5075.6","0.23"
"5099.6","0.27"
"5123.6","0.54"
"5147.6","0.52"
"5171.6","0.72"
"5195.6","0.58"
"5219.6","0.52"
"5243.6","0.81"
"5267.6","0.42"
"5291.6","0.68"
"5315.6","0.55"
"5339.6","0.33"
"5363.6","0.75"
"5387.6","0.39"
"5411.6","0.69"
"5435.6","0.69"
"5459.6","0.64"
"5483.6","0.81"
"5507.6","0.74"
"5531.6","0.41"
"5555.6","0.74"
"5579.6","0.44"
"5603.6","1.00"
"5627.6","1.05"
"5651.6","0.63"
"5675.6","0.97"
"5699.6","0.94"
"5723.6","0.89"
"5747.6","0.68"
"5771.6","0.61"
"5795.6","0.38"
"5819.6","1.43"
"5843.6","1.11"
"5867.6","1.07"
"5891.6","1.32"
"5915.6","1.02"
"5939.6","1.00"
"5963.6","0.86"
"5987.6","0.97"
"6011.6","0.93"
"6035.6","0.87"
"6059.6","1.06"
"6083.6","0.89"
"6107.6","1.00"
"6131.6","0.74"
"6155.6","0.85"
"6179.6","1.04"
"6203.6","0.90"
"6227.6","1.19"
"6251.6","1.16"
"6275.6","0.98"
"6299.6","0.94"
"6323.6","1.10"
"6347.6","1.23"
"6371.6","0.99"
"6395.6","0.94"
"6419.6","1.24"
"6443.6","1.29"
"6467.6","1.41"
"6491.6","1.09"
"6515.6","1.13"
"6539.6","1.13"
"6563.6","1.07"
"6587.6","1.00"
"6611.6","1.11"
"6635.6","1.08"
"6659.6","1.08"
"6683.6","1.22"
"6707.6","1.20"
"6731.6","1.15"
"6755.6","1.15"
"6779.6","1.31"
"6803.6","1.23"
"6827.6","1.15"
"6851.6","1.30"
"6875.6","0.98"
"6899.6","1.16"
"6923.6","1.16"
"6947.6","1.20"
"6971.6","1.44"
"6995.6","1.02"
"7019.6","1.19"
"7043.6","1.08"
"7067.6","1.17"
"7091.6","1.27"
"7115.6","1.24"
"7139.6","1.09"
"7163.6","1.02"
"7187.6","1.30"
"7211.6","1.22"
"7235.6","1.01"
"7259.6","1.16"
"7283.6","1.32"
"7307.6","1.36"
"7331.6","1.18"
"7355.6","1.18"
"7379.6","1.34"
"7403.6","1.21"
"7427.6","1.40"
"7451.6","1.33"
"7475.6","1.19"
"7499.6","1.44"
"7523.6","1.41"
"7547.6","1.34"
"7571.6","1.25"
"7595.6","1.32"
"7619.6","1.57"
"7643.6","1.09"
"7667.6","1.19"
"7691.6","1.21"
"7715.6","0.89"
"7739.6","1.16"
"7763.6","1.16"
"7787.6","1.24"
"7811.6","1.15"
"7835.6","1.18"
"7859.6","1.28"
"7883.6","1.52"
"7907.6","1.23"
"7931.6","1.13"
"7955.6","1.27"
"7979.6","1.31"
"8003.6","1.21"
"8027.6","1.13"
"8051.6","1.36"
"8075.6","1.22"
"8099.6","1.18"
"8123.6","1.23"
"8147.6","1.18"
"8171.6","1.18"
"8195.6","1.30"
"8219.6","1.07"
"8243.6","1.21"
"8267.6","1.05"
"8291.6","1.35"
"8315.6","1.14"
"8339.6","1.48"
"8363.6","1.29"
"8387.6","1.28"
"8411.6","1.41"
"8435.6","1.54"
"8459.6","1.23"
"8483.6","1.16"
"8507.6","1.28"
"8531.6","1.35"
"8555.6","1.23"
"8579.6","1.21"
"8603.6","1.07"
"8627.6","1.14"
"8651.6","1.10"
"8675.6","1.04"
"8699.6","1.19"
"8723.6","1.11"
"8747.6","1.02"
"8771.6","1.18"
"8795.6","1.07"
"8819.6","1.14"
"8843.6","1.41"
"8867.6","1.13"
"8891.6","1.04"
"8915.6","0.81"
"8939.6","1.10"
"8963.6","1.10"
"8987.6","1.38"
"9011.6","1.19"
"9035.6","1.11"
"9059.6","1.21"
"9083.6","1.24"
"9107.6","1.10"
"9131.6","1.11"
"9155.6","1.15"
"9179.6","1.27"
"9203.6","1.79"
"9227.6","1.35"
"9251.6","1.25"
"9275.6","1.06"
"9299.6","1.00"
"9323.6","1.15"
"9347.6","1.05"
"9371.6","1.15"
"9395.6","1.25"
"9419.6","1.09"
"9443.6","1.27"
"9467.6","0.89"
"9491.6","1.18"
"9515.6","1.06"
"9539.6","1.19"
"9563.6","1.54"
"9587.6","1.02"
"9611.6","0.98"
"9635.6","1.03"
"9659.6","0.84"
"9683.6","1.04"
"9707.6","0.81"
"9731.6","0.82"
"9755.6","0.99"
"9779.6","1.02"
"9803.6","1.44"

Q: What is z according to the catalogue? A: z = 0.403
